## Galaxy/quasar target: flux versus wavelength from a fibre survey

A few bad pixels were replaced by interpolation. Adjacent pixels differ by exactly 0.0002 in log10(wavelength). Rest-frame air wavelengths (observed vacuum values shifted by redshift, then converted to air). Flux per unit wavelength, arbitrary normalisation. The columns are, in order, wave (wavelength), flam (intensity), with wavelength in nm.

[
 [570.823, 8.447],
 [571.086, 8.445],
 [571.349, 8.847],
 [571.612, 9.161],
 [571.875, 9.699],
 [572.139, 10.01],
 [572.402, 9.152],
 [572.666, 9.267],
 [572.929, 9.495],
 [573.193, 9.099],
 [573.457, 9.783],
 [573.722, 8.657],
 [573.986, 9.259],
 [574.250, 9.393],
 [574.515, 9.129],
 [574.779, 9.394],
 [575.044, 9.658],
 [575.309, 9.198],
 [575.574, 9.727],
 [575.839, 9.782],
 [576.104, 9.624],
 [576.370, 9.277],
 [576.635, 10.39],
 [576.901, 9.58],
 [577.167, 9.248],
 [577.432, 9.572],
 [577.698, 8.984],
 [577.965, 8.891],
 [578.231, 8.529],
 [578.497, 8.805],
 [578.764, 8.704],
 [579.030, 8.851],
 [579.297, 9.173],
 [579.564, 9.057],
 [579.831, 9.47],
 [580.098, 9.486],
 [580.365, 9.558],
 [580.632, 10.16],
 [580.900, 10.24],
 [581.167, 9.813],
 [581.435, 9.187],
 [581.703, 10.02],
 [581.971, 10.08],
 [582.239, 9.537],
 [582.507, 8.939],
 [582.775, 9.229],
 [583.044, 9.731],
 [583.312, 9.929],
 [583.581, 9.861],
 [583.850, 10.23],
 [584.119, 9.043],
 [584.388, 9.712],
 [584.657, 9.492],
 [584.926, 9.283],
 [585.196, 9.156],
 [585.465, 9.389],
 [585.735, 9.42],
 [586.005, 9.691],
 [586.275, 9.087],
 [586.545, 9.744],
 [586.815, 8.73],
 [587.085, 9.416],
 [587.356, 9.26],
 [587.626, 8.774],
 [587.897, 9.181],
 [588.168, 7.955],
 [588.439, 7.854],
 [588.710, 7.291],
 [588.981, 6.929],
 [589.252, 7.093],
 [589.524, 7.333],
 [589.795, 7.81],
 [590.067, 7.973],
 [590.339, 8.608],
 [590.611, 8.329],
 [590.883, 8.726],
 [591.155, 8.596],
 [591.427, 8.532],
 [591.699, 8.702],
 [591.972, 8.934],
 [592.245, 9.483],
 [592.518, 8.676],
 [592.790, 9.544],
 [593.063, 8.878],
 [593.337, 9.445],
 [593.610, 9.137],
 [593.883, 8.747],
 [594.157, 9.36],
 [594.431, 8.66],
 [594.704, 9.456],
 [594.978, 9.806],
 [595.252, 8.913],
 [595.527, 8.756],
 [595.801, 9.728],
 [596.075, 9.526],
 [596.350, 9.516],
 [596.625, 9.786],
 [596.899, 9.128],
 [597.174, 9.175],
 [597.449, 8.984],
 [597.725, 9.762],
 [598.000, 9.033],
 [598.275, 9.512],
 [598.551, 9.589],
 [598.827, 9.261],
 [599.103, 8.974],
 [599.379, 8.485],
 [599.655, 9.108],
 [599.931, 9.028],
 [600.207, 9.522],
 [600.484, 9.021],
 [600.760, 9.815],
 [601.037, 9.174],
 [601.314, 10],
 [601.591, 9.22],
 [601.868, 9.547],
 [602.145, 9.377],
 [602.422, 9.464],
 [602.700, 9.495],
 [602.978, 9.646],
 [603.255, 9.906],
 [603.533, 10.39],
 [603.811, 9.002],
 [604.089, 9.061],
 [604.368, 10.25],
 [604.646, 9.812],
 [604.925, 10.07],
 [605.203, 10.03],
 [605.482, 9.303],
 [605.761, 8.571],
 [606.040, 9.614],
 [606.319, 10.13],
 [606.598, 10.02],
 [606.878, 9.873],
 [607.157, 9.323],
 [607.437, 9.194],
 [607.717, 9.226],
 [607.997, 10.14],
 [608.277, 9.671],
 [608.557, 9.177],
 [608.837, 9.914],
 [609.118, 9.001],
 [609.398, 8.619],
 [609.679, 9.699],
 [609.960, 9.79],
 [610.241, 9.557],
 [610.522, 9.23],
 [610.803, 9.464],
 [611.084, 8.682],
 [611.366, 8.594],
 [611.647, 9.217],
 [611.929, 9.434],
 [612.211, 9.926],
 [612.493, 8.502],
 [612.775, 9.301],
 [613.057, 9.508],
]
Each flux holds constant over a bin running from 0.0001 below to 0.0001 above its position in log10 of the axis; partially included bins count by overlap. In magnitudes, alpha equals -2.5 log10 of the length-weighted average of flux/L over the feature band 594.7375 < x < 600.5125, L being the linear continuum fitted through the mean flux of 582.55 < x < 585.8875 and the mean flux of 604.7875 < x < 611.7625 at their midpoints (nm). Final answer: 0.02 mag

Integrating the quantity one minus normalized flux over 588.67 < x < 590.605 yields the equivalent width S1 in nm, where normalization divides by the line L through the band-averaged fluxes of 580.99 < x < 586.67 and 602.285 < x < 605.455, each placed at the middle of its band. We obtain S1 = 0.395 nm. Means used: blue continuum 9.56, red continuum 9.72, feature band 7.64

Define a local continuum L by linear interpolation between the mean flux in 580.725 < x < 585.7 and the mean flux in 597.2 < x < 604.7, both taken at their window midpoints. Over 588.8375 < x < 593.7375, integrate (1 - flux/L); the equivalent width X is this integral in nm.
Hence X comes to 0.53 nm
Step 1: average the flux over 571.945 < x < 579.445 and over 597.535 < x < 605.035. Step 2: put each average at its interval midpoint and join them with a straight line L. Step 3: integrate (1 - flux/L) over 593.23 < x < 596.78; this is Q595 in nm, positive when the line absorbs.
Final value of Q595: 0.048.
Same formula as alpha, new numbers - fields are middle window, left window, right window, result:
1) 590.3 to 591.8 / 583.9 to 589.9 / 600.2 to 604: 0.05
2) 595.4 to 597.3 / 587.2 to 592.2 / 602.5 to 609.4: -0.07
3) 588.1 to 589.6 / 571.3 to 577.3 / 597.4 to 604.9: 0.27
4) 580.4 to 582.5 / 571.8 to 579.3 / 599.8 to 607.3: -0.05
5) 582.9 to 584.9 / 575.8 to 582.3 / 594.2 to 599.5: -0.03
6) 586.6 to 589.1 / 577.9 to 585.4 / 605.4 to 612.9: 0.12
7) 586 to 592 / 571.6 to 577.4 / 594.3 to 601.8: 0.11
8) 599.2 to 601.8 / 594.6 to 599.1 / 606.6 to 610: 0.01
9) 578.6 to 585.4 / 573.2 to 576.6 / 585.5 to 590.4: -0.07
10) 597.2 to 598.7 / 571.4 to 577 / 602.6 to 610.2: 0.02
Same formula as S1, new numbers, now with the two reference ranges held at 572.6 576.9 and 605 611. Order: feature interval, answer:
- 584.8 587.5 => 0.044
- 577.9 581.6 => 0.065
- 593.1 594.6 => 0.066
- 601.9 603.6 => -0.032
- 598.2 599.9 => 0.064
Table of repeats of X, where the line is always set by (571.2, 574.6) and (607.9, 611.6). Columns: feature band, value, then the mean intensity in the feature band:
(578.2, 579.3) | 0.06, 8.8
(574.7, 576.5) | -0.04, 9.52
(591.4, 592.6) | 0.05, 8.9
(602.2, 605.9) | -0.11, 9.61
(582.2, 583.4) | -0.02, 9.45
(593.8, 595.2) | 0.02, 9.21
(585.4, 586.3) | -0.01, 9.43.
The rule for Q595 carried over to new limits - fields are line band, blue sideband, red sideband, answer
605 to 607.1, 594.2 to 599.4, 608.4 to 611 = -0.07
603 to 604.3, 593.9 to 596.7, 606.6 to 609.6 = -0.03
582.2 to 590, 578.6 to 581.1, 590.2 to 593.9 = 0.20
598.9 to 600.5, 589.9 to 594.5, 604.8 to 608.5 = 0.04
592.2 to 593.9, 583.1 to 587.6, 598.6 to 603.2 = 0.05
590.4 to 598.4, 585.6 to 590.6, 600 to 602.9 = -0.18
